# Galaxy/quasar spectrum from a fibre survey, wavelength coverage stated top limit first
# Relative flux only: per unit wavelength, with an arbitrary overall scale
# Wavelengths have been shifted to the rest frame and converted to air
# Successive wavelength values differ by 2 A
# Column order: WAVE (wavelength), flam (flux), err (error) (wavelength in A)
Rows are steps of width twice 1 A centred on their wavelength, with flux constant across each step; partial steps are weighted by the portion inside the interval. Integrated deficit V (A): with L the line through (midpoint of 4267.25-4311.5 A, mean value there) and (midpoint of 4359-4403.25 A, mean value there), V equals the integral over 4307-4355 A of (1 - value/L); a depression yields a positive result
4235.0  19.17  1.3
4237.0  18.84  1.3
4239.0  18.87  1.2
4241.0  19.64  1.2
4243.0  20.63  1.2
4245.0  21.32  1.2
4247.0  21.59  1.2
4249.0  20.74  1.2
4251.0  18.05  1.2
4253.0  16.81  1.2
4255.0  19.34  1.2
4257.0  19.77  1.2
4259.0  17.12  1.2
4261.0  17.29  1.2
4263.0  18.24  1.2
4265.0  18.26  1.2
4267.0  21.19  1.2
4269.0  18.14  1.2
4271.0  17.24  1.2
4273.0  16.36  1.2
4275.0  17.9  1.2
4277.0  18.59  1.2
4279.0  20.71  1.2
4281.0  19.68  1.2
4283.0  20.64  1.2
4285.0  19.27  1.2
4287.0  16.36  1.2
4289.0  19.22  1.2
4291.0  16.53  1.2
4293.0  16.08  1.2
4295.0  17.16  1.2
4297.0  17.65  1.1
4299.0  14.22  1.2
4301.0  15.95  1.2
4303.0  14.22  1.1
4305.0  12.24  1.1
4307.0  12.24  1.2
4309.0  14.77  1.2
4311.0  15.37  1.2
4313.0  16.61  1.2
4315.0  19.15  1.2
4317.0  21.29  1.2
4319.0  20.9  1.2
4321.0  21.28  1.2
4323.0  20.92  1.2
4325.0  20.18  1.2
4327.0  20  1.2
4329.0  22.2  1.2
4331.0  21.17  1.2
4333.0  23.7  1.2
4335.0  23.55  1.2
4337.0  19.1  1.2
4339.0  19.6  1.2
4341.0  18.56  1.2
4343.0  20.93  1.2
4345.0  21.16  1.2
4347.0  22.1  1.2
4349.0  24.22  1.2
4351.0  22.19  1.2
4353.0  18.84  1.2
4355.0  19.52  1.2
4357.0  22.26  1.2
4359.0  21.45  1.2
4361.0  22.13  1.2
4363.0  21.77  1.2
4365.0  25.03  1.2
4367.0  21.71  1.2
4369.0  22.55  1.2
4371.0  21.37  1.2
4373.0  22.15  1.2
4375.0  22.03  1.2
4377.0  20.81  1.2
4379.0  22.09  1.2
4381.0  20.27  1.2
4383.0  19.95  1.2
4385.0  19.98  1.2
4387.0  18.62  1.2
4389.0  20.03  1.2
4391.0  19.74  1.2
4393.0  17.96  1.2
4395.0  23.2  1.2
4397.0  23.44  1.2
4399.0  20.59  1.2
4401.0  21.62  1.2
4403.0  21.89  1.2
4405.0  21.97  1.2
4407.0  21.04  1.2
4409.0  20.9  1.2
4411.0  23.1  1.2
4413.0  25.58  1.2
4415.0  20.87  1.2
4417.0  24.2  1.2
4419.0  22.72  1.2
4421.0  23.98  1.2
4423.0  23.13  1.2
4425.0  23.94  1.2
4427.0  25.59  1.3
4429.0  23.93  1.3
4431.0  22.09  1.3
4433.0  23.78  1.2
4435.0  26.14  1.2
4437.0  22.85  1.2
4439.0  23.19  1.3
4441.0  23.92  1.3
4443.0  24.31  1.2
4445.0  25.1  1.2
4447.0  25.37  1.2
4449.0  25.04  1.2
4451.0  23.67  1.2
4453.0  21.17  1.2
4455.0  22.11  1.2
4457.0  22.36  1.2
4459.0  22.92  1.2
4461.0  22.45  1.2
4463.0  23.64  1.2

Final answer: -3.1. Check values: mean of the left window 16.9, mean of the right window 21.3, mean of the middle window 20.2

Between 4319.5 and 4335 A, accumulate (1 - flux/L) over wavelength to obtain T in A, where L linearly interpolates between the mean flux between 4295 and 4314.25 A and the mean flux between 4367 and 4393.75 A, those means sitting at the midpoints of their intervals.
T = -4.5 A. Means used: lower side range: 15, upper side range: 20.6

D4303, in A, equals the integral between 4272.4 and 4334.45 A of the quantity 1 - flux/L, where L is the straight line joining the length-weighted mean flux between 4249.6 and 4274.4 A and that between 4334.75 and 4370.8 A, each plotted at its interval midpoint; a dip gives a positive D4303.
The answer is 4.7 A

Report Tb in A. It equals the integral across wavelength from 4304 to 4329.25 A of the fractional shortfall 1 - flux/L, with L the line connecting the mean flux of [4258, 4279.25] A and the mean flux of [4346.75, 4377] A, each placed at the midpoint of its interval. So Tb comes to 2.5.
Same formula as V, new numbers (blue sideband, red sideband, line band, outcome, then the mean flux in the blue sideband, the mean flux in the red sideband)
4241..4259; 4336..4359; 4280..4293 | 1.06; 19.6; 20.8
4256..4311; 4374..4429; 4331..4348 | -1.45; 17.3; 21.9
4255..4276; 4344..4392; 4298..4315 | 4.14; 18.2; 21.3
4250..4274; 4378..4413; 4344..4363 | -1.30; 18.2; 21.1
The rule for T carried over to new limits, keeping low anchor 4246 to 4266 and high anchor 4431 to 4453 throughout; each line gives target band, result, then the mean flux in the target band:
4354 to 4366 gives -0.2 A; 22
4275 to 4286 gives -0.1 A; 19.6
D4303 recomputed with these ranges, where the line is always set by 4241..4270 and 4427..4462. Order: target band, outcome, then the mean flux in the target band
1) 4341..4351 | -0.2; 21.8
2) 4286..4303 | 3.0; 16.5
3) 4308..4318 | 1.5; 17.4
